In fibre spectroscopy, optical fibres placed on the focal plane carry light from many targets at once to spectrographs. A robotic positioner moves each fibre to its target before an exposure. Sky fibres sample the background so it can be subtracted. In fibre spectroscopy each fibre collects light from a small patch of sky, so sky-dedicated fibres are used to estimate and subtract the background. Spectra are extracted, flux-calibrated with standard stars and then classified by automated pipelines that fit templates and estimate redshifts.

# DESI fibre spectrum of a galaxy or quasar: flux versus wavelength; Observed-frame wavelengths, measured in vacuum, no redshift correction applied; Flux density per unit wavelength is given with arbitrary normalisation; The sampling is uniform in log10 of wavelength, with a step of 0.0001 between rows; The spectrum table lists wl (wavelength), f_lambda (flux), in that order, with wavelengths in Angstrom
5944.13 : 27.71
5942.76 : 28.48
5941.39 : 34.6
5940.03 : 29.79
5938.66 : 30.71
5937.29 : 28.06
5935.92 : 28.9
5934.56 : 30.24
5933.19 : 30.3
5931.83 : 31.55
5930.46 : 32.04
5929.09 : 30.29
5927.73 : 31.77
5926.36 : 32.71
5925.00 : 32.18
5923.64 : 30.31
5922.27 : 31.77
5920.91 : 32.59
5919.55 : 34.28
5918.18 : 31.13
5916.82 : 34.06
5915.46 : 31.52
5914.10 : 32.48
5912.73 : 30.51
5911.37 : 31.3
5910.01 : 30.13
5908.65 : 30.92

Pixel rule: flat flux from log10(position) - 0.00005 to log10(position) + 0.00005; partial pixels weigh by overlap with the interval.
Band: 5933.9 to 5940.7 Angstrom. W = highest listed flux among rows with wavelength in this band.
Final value 30.71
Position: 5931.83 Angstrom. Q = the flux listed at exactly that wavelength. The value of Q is 31.55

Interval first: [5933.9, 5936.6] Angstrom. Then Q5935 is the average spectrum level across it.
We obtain 29.6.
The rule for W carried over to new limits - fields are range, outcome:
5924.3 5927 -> 32.71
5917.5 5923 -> 34.28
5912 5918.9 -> 34.06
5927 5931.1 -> 32.04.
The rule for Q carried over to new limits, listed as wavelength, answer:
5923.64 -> 30.31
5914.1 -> 32.48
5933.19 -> 30.3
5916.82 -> 34.06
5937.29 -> 28.06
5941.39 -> 34.6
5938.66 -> 30.71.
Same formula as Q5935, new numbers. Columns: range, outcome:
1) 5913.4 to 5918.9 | 32.3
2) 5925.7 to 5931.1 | 31.7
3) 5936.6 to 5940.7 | 29.5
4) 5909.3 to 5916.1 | 31.2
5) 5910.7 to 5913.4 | 30.9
